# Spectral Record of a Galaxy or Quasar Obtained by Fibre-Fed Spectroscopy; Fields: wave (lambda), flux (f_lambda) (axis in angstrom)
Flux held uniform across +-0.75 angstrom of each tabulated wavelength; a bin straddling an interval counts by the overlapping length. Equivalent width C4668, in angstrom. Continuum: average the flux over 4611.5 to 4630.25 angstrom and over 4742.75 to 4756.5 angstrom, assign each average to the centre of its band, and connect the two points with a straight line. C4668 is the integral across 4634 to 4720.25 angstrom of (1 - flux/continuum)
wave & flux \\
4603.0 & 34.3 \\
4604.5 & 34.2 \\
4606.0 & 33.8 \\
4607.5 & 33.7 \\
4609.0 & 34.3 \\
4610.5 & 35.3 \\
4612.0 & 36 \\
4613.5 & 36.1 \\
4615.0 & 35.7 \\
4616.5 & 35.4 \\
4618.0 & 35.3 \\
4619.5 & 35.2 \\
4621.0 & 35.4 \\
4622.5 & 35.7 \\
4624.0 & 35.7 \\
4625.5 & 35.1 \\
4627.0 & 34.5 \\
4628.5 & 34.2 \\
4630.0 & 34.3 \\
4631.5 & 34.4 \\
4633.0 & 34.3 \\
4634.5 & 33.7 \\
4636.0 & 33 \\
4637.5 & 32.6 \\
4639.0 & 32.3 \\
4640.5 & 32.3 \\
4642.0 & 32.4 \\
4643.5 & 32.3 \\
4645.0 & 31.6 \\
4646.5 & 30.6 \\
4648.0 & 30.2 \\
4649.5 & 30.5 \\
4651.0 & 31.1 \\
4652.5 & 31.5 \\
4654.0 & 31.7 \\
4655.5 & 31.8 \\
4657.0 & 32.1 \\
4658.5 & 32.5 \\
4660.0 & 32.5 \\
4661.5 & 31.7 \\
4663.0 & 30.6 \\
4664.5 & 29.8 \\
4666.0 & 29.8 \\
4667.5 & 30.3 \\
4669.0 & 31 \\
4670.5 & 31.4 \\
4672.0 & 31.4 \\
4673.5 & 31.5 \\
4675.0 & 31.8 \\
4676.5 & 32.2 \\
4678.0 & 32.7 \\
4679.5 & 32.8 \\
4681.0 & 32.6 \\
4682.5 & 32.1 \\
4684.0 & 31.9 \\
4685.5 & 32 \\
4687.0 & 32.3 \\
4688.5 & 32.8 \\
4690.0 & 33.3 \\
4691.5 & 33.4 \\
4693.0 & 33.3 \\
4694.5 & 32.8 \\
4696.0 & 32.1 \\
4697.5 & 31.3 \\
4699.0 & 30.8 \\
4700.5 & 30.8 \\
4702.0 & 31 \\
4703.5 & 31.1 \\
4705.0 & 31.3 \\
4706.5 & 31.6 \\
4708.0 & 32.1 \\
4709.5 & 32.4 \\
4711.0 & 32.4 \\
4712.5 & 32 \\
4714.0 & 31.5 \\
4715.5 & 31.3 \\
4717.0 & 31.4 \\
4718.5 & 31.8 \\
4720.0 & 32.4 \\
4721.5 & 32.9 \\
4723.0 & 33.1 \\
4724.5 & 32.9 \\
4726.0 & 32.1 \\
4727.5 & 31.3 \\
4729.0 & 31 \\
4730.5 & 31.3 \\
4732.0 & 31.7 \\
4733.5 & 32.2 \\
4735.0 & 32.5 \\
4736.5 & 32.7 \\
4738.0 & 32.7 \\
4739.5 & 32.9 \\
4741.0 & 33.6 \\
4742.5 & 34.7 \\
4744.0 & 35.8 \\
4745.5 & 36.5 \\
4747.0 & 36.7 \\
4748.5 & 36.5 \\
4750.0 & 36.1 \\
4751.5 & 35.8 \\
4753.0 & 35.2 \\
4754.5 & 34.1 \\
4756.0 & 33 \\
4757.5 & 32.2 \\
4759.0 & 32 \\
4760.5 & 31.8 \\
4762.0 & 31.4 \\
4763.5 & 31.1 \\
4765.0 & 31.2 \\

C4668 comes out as 8.75 angstrom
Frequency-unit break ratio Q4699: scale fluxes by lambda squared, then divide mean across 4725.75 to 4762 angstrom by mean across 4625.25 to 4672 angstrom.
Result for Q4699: 1.09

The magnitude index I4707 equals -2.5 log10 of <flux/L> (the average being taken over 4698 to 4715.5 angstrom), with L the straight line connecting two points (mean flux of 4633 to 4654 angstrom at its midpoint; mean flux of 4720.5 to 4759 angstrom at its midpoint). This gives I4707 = 0.05 mag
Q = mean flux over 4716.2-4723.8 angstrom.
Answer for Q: 32.3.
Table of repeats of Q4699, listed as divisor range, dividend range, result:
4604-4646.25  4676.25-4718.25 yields 0.97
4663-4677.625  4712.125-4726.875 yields 1.06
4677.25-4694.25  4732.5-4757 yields 1.08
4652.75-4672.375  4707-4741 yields 1.06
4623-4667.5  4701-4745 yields 1.03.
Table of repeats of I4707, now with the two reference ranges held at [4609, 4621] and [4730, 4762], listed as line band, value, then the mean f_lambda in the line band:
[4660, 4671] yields 0.13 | 30.8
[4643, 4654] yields 0.13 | 31.1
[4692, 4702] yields 0.08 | 31.8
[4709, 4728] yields 0.07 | 32.1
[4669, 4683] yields 0.09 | 32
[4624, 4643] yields 0.05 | 33.7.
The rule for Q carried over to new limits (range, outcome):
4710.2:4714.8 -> 32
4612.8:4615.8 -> 35.9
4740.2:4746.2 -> 35.1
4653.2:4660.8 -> 32.1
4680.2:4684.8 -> 32.2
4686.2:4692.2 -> 32.9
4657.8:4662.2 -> 32.2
